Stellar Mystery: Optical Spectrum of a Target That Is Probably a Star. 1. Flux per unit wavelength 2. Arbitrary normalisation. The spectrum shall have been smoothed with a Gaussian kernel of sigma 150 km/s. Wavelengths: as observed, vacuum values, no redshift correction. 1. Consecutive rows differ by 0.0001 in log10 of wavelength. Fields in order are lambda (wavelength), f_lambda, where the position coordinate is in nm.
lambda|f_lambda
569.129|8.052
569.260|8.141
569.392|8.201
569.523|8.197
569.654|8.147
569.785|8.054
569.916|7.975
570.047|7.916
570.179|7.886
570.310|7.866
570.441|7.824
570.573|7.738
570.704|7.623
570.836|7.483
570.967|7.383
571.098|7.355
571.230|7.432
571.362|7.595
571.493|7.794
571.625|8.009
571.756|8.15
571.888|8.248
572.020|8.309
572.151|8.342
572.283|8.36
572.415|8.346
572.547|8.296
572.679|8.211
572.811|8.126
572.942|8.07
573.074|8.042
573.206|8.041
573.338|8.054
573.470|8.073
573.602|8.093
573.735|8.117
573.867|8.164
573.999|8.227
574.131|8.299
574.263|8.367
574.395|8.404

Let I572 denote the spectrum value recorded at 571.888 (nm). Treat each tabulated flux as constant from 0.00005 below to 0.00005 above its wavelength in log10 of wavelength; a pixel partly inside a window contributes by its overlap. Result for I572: 8.248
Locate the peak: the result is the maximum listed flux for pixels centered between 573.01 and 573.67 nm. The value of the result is 8.093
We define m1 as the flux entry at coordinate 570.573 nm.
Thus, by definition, 7.738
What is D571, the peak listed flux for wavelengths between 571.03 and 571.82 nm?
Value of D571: 8.15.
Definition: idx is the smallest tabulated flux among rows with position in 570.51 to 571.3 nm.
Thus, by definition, 7.355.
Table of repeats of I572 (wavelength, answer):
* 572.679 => 8.211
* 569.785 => 8.054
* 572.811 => 8.126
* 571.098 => 7.355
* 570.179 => 7.886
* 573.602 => 8.093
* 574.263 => 8.367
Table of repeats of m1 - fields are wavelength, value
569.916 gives 7.975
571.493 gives 7.794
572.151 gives 8.342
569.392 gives 8.201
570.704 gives 7.623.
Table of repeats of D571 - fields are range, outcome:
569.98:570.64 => 7.916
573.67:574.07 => 8.227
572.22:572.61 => 8.36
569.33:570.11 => 8.201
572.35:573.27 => 8.346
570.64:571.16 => 7.623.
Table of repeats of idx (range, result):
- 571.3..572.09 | 7.595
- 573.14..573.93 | 8.041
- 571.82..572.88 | 8.126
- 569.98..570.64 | 7.738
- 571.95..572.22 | 8.309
